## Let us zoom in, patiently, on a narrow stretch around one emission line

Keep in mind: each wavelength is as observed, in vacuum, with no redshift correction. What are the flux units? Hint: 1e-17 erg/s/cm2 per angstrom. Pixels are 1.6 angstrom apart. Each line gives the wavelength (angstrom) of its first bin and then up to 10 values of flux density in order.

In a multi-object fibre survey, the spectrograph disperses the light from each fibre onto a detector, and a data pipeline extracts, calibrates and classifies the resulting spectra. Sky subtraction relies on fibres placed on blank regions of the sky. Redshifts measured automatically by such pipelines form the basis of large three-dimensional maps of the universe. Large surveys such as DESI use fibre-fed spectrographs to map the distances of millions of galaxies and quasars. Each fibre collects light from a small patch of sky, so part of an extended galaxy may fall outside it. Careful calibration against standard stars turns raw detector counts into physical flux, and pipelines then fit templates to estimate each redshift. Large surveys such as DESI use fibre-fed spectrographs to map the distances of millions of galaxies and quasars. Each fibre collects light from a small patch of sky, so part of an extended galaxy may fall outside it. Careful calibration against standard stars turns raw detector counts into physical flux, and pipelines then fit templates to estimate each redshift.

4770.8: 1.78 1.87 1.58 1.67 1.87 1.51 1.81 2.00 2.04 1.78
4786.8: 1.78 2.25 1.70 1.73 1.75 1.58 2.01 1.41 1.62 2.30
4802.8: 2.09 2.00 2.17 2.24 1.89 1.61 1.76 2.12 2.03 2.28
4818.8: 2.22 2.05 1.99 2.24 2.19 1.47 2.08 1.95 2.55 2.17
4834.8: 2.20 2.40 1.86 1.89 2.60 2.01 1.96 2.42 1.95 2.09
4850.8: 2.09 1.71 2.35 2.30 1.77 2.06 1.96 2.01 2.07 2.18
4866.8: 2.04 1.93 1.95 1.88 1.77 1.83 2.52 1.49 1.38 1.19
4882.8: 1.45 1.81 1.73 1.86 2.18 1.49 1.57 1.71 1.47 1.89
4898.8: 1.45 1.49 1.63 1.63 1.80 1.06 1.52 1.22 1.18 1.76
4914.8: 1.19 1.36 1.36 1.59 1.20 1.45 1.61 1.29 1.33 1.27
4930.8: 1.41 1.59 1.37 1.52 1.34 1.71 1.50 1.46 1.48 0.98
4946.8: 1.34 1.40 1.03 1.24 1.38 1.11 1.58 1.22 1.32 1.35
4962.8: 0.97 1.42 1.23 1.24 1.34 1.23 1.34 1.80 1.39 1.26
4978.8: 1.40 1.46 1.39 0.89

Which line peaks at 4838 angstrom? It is C III]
